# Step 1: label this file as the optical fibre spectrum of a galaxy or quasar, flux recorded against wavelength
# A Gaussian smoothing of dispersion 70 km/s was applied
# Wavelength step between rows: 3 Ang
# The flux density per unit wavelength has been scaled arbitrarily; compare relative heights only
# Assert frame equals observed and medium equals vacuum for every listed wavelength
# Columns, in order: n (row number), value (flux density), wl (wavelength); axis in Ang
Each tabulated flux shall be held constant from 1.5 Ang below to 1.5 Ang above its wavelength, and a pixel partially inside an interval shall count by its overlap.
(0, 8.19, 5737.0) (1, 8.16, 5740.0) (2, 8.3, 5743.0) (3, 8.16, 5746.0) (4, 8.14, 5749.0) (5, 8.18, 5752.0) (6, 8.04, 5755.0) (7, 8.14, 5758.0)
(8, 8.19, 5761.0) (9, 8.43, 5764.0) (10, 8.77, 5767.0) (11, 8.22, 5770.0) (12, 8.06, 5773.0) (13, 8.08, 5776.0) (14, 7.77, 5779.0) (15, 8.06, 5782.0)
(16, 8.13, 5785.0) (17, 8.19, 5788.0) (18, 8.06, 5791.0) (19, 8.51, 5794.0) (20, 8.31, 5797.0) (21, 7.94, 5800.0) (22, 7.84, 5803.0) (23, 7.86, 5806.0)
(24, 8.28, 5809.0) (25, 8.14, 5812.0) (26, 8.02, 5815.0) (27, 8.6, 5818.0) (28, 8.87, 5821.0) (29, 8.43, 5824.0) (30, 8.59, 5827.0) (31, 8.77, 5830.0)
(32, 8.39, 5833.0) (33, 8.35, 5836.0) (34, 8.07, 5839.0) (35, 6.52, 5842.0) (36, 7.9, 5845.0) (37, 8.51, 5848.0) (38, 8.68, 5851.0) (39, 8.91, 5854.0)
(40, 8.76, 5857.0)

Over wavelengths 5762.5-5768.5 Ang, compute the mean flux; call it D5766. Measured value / 8.6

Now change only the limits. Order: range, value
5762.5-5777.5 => 8.31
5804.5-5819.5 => 8.18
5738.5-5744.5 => 8.23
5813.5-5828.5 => 8.5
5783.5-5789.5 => 8.16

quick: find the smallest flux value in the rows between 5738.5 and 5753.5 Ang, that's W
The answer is 8.14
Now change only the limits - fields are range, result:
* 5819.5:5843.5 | 6.52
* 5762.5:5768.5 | 8.43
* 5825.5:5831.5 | 8.59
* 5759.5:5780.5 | 7.77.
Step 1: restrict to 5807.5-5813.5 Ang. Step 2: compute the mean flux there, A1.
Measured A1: 8.21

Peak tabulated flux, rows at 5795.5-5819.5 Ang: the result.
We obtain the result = 8.6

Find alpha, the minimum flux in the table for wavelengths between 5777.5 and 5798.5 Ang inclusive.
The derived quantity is 7.77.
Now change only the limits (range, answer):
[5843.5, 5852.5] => 7.9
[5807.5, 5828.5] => 8.02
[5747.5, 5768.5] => 8.04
